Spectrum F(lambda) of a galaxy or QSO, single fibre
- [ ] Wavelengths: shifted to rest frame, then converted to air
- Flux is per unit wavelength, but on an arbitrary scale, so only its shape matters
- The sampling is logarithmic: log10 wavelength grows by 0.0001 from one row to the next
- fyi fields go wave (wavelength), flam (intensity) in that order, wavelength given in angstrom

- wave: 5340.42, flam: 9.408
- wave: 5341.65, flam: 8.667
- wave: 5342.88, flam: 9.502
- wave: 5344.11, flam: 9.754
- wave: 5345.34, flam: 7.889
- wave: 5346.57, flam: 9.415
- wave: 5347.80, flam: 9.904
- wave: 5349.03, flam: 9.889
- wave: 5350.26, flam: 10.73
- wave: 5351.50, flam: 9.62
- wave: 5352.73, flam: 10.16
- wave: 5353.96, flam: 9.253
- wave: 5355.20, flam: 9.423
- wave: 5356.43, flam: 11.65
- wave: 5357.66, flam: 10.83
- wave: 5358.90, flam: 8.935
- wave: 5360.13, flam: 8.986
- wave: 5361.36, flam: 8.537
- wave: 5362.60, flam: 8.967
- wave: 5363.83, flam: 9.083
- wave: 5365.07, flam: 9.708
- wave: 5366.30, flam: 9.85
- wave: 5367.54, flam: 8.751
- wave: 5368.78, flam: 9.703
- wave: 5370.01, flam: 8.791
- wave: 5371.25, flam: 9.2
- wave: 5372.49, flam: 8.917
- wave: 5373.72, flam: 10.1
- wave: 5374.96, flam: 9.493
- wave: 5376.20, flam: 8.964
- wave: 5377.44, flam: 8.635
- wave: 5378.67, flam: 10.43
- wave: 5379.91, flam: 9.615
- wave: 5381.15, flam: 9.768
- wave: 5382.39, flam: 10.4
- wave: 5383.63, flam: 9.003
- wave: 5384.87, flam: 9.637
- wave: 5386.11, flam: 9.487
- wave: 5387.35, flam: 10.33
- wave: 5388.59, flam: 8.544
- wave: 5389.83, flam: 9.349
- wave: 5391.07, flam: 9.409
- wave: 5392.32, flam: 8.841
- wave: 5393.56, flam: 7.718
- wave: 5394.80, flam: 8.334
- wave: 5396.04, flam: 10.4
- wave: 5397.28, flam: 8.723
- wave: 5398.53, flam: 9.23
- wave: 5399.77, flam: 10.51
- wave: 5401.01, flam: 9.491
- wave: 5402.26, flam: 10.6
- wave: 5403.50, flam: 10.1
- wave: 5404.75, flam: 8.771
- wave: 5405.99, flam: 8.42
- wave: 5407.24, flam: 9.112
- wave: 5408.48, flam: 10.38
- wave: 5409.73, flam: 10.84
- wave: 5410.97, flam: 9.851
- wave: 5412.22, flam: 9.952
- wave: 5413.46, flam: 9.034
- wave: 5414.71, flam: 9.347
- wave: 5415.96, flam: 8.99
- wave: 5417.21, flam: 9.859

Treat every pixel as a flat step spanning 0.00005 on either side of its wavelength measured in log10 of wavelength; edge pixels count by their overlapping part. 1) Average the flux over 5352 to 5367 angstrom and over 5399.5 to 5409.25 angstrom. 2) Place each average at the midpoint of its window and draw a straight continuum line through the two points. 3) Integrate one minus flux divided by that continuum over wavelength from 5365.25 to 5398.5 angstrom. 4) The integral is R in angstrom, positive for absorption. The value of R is 1.1 angstrom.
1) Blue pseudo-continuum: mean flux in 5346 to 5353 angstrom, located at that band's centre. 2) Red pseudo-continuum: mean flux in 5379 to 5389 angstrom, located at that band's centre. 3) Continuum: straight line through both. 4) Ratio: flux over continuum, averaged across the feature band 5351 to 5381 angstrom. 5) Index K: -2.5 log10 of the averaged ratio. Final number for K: 0.035 mag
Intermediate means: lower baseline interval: 9.94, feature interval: 9.49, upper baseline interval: 9.64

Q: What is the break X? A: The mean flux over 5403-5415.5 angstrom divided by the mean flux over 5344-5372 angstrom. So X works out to 1.01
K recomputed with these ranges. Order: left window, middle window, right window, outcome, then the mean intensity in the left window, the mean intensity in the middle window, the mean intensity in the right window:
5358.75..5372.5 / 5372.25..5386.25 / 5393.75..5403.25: -0.029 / 9.13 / 9.56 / 9.55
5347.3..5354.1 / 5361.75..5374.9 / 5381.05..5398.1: 0.040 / 9.97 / 9.3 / 9.26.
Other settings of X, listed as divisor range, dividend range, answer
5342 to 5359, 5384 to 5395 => 0.93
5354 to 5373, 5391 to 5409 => 0.99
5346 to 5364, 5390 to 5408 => 0.95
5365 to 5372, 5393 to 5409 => 1.01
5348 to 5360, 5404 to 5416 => 0.95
